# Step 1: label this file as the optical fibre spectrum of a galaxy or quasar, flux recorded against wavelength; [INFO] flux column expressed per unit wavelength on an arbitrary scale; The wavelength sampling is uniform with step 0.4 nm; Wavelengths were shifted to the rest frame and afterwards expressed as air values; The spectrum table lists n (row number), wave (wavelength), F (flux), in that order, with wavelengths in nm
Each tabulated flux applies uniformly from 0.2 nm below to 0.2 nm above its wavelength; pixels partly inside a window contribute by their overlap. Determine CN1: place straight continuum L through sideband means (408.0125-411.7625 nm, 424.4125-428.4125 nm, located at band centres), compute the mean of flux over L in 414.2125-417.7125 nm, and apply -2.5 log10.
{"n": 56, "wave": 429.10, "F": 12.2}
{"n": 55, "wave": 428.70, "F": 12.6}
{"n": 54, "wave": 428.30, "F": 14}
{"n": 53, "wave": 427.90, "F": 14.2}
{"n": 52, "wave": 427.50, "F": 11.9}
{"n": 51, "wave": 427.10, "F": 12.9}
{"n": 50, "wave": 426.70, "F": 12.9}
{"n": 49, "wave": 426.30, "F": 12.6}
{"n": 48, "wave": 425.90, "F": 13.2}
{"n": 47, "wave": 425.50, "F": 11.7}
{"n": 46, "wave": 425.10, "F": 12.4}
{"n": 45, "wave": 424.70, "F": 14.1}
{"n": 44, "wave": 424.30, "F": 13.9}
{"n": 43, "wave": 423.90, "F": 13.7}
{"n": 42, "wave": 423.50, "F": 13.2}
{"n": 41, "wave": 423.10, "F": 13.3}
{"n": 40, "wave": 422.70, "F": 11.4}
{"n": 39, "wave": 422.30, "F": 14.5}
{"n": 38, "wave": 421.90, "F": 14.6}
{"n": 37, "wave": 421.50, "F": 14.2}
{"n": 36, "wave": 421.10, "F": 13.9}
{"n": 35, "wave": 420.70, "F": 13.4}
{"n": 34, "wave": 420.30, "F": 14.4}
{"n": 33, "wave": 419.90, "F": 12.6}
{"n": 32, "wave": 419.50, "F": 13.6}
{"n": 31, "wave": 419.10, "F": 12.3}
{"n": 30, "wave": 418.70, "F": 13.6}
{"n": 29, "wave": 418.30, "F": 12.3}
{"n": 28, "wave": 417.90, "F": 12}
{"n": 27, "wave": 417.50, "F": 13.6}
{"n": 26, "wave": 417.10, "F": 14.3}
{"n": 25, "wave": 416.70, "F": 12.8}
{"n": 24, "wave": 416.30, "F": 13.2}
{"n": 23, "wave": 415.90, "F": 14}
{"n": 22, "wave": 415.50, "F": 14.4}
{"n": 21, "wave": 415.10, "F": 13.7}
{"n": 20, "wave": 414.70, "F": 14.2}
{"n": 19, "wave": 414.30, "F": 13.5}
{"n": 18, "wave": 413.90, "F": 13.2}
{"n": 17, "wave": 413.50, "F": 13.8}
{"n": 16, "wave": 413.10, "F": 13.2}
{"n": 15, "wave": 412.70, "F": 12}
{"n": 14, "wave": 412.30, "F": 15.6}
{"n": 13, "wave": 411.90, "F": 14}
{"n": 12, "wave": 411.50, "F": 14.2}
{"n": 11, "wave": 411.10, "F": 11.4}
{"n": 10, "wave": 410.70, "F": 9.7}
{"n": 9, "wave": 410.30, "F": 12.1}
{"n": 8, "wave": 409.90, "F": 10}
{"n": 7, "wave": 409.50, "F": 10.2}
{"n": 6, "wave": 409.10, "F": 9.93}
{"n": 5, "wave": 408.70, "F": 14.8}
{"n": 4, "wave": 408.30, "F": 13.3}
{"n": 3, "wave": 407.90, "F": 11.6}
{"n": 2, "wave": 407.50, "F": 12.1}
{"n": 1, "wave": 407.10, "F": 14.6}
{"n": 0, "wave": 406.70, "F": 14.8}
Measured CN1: -0.13 mag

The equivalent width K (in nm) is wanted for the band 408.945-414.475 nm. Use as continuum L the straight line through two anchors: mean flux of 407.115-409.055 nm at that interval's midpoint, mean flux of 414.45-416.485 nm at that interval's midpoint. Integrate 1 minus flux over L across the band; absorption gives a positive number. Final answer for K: 0.43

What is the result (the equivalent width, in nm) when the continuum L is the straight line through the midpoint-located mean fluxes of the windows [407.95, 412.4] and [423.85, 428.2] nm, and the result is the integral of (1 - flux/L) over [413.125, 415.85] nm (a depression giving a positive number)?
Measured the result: -0.29 nm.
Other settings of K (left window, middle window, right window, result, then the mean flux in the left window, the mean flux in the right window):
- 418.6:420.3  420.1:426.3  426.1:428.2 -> -0.18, 13.2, 13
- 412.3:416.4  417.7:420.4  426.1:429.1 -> 0.10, 13.6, 13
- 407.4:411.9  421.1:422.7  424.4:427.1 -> -0.17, 11.8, 12.9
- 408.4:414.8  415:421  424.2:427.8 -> -0.30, 12.6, 12.9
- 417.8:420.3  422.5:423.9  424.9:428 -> 0.00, 12.9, 12.7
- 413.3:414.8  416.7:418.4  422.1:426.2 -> 0.05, 13.6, 13.1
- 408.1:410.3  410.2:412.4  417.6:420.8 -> -0.14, 11.7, 13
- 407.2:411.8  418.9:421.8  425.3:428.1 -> -0.25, 11.9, 12.8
